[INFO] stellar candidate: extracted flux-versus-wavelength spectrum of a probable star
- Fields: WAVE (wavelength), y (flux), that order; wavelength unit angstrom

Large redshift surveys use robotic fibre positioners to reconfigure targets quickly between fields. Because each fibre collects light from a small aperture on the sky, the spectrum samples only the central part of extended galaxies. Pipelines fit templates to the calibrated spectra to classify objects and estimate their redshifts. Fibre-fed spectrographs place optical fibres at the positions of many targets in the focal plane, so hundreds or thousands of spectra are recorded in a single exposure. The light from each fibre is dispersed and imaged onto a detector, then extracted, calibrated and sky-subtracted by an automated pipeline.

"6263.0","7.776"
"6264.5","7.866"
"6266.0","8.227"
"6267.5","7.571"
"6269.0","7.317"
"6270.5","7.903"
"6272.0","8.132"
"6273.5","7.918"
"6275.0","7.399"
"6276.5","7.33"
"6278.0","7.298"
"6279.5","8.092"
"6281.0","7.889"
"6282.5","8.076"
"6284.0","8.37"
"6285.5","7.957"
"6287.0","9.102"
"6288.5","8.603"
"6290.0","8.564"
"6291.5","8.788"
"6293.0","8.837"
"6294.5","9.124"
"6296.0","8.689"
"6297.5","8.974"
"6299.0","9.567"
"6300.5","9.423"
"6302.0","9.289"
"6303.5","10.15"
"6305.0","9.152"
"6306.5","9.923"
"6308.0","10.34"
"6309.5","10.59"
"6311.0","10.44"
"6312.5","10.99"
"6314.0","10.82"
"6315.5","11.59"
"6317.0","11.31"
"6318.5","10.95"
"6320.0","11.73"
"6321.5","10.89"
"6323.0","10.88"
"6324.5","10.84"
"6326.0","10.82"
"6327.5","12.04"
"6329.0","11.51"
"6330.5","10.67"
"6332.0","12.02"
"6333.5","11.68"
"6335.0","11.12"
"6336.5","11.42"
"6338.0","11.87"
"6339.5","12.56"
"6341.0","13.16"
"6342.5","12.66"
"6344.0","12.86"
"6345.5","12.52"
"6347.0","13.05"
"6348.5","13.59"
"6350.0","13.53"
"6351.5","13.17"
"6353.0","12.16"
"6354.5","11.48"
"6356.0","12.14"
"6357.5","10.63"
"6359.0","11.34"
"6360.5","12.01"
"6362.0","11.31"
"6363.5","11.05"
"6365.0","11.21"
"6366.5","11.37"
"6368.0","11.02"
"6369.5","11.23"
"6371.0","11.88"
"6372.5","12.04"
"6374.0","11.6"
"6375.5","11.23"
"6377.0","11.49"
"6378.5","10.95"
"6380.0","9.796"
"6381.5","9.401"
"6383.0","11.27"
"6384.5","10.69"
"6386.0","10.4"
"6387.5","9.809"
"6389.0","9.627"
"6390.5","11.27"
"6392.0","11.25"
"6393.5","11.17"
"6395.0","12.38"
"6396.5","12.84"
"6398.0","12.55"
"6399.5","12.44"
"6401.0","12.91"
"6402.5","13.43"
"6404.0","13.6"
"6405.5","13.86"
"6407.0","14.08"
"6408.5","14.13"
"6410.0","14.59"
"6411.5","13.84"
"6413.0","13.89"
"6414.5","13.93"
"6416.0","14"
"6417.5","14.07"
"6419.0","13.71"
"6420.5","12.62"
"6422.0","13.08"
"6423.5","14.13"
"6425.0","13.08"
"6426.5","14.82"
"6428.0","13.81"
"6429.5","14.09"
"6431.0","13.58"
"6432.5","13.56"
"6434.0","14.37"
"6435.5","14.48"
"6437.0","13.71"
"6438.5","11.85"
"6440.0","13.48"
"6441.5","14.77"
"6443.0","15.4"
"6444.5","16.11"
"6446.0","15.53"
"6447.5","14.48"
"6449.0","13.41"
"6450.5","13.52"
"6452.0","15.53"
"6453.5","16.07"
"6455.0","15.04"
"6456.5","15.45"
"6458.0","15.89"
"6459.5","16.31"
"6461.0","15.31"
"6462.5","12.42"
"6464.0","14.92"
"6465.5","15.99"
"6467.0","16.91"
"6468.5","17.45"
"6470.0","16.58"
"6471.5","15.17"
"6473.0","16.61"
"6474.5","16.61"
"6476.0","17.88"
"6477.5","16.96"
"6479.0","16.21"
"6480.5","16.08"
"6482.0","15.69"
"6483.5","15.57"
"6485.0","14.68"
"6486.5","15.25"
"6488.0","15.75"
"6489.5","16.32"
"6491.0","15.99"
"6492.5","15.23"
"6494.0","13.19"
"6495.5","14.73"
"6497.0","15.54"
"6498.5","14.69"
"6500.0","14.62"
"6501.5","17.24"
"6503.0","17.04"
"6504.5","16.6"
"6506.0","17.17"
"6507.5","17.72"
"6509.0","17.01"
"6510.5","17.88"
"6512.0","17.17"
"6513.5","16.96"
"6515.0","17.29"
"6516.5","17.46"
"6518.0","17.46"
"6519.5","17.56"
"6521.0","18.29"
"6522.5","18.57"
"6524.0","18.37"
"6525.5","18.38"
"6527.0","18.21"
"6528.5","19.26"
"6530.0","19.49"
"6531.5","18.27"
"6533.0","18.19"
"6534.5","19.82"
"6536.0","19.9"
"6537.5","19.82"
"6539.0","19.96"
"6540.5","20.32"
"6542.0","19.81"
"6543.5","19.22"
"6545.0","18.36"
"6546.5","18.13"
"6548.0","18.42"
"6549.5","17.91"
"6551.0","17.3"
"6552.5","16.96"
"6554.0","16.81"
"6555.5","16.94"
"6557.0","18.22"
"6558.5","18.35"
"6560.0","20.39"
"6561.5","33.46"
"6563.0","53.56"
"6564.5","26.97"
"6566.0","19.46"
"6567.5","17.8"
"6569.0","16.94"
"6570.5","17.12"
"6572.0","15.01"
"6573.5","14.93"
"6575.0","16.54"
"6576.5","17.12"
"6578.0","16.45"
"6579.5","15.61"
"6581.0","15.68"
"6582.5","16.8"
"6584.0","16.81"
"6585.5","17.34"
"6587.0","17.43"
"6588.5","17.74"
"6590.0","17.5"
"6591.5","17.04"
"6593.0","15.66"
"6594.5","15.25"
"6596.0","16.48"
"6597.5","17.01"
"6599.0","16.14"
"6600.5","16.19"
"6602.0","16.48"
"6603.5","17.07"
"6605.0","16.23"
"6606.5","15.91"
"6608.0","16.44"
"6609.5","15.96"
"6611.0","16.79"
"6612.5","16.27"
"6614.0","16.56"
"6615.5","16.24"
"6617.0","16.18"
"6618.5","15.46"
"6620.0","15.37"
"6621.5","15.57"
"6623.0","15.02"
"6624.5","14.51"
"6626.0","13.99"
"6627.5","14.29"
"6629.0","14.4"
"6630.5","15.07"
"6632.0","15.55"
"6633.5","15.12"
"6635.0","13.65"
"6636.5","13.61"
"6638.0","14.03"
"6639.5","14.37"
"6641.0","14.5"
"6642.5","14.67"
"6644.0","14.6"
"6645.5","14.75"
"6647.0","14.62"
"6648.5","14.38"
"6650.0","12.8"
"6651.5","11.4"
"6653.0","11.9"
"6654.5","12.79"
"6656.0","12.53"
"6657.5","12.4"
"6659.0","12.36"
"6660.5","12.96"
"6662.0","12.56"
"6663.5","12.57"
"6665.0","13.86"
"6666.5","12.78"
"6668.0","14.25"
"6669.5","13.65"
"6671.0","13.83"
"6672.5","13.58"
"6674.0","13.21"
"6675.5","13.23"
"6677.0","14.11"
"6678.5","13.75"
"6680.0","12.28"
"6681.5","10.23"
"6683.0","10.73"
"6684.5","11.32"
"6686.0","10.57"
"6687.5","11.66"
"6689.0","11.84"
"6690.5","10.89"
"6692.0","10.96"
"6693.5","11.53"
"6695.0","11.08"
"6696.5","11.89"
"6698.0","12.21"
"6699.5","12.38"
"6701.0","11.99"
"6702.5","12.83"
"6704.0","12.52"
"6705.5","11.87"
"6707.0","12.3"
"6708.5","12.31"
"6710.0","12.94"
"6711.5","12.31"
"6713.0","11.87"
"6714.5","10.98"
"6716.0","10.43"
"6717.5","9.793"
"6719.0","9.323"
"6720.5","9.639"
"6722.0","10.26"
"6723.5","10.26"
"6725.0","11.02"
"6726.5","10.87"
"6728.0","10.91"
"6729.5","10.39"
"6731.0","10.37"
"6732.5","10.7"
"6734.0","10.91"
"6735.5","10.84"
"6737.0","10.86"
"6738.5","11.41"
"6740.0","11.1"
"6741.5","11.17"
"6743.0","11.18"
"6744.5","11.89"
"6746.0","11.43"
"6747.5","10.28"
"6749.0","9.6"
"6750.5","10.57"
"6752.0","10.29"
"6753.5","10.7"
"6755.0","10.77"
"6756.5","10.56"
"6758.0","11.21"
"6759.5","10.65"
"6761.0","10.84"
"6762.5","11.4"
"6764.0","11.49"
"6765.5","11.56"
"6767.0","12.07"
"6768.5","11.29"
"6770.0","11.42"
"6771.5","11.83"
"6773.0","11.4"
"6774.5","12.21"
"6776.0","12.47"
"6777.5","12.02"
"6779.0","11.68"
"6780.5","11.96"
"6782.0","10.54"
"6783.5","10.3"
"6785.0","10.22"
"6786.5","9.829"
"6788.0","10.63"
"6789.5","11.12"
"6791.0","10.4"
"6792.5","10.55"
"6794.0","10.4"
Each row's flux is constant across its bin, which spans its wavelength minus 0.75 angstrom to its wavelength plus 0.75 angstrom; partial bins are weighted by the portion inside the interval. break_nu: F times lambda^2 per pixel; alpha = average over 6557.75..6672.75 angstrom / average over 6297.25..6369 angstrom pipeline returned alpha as 1.55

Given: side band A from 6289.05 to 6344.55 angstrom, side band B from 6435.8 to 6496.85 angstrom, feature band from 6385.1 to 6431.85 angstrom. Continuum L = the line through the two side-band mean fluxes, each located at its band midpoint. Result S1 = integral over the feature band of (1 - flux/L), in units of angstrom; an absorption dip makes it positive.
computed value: 2.0 angstrom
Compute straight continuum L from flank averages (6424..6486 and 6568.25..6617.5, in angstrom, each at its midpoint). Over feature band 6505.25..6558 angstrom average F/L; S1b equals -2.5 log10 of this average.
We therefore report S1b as -0.153 mag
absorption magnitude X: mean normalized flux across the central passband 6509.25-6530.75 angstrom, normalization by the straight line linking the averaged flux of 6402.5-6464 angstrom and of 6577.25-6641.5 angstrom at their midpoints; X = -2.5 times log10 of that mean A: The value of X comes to -0.20 mag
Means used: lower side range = 14.2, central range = 18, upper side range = 15.8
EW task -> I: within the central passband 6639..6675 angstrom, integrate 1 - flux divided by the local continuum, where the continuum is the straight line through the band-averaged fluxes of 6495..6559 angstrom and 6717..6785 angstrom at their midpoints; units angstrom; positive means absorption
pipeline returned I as 1.2 angstrom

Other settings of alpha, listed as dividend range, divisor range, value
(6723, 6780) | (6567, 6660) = 0.75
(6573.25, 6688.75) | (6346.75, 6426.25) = 1.29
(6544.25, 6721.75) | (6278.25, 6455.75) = 1.37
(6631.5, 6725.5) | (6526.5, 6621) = 0.70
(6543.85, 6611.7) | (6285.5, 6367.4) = 1.81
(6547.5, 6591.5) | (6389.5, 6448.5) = 1.49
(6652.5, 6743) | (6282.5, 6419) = 1.15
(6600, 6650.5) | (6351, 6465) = 1.25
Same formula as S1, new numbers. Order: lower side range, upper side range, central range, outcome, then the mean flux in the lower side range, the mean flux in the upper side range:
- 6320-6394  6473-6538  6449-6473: -0.2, 11.5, 17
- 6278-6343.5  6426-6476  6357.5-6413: 4.2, 10.2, 15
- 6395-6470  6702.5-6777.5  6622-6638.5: -3.0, 14.3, 11.1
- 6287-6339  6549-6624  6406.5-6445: -1.3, 10.4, 18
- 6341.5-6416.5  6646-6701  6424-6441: -2.2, 12.1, 12.5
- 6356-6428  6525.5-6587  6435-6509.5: 0.9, 12.2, 19.4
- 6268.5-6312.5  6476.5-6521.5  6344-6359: -2.0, 8.78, 16.3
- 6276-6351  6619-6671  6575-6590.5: -4.2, 10.5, 13.9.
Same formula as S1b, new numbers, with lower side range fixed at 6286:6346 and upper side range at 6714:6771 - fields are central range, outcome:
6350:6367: -0.10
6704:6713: -0.14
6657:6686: -0.18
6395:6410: -0.24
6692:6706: -0.11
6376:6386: 0.01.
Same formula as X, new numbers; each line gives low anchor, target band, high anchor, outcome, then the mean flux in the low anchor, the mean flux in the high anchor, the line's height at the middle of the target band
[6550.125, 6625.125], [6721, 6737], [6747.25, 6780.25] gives 0.18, 17.9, 11.2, 12.5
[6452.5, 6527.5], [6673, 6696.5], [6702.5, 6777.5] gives 0.04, 16.3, 11.1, 12.3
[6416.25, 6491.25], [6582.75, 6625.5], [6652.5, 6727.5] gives -0.24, 15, 12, 13.1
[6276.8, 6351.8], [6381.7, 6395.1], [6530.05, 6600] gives 0.21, 10.5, 18.9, 13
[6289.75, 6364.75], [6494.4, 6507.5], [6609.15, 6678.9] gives -0.24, 11.1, 14.2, 12.8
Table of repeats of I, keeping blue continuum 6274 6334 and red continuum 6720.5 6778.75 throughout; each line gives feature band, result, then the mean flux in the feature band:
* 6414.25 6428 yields -4.9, 13.7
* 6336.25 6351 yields -4.3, 12.8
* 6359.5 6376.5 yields -2.6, 11.4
